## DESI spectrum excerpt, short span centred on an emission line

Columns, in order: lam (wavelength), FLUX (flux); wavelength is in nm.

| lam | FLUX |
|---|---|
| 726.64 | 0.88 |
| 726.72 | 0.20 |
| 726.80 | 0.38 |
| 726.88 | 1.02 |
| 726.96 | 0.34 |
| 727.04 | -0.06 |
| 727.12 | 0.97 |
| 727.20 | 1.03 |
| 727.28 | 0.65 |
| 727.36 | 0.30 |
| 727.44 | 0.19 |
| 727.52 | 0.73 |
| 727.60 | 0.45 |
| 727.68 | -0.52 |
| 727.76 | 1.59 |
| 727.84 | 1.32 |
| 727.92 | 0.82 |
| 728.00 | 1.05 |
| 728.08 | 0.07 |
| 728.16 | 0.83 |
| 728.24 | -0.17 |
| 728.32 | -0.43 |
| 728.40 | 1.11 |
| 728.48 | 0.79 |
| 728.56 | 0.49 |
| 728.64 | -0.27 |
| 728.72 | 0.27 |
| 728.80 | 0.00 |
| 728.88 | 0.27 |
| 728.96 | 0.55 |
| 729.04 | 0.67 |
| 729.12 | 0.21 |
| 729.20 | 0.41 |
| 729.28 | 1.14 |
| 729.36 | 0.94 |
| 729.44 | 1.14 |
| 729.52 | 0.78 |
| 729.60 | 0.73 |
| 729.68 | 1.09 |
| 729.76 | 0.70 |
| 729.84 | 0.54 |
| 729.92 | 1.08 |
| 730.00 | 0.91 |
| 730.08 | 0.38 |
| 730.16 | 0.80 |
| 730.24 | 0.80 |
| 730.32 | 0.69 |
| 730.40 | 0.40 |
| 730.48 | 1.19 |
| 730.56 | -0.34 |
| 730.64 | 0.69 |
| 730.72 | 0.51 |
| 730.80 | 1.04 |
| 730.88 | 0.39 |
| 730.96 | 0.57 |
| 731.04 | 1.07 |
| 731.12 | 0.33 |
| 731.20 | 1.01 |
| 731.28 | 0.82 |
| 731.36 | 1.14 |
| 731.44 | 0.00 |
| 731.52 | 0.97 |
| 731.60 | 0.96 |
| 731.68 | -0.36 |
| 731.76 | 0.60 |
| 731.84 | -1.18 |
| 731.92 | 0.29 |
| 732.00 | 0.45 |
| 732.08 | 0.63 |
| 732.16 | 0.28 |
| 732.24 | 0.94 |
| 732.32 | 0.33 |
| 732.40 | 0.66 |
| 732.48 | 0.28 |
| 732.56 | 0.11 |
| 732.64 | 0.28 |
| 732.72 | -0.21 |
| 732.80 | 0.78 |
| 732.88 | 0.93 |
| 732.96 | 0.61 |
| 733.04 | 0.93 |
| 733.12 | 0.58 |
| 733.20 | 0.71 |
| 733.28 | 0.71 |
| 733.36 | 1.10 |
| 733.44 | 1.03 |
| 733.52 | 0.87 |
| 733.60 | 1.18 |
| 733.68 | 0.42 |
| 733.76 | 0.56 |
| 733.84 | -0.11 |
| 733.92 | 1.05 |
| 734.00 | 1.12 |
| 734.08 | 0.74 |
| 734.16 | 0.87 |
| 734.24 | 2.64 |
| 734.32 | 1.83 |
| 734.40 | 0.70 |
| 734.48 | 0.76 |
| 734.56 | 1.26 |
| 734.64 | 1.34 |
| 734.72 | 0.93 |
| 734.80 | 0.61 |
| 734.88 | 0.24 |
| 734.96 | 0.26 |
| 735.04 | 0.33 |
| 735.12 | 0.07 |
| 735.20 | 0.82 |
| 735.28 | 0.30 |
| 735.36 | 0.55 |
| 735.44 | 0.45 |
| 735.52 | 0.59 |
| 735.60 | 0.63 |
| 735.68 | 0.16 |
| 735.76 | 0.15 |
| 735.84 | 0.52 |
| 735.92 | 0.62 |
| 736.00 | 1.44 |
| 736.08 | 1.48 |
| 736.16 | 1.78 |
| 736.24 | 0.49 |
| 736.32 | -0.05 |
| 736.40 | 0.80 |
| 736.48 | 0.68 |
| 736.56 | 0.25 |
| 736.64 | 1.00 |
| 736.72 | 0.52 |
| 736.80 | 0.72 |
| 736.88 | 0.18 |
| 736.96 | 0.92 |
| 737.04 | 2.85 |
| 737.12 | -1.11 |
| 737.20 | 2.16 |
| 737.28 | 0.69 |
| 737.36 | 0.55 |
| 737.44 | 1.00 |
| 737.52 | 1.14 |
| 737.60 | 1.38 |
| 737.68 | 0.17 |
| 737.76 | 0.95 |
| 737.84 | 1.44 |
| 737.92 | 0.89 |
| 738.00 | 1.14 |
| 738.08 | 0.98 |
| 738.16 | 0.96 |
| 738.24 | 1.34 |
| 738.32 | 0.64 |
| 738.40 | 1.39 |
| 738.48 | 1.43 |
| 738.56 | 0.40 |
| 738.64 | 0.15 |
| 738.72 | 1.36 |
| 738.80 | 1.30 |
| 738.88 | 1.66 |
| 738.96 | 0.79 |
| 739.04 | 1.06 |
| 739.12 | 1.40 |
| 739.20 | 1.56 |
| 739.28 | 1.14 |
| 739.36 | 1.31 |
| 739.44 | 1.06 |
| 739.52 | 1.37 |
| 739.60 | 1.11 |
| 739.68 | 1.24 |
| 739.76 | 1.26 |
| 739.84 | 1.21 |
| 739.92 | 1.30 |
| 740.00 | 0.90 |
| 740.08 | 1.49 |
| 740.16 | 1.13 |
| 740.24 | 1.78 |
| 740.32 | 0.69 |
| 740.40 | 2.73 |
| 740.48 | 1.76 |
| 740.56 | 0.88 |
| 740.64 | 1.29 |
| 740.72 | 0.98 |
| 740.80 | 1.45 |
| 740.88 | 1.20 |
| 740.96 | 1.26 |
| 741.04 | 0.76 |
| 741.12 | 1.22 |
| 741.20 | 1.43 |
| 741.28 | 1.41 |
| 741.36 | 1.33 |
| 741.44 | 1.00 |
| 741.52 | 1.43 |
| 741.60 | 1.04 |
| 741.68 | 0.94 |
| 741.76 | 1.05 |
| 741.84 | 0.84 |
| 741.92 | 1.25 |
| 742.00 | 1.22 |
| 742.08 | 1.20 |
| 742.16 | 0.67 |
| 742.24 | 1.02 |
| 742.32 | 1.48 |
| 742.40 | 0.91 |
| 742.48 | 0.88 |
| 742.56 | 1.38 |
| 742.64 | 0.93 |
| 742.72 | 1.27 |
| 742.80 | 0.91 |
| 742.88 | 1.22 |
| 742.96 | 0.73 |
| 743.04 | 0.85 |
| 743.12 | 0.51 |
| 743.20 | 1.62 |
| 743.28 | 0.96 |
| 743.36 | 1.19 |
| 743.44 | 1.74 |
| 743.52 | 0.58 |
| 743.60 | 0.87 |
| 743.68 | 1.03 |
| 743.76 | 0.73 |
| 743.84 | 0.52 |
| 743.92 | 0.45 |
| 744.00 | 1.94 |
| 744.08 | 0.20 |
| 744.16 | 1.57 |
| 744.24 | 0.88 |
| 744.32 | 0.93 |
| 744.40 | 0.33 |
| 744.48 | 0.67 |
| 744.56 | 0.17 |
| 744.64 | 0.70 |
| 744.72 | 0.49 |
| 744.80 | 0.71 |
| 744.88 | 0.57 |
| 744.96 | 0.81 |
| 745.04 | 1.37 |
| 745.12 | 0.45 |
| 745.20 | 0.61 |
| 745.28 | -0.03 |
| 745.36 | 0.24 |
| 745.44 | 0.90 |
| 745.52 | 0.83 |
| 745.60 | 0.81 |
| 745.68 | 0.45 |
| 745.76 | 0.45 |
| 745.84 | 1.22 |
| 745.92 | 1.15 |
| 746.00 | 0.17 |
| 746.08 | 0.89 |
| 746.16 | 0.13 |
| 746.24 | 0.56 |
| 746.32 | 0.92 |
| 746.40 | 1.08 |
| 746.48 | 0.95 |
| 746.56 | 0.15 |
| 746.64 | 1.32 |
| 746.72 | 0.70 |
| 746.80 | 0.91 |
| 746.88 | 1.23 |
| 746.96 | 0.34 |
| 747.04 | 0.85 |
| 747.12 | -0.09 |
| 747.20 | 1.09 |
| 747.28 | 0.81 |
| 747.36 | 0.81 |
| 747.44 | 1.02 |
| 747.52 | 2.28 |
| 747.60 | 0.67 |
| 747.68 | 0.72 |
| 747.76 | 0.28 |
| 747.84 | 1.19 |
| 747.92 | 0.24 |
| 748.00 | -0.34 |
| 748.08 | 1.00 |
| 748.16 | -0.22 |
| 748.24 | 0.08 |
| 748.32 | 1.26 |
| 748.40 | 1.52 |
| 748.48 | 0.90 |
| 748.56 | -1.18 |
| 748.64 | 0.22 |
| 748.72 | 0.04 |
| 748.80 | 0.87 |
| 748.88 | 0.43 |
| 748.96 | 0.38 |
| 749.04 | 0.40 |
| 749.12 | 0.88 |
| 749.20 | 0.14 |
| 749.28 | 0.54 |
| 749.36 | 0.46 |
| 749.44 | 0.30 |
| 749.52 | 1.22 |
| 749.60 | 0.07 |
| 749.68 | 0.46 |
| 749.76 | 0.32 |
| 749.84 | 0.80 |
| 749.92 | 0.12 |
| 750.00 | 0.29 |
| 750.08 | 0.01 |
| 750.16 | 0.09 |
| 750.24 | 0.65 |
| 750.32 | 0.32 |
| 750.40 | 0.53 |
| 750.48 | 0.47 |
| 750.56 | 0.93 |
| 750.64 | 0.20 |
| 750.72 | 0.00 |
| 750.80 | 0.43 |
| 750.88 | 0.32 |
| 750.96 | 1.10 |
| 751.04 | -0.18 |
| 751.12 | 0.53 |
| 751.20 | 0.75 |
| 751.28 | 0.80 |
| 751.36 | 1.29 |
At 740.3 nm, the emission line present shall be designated Mg II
